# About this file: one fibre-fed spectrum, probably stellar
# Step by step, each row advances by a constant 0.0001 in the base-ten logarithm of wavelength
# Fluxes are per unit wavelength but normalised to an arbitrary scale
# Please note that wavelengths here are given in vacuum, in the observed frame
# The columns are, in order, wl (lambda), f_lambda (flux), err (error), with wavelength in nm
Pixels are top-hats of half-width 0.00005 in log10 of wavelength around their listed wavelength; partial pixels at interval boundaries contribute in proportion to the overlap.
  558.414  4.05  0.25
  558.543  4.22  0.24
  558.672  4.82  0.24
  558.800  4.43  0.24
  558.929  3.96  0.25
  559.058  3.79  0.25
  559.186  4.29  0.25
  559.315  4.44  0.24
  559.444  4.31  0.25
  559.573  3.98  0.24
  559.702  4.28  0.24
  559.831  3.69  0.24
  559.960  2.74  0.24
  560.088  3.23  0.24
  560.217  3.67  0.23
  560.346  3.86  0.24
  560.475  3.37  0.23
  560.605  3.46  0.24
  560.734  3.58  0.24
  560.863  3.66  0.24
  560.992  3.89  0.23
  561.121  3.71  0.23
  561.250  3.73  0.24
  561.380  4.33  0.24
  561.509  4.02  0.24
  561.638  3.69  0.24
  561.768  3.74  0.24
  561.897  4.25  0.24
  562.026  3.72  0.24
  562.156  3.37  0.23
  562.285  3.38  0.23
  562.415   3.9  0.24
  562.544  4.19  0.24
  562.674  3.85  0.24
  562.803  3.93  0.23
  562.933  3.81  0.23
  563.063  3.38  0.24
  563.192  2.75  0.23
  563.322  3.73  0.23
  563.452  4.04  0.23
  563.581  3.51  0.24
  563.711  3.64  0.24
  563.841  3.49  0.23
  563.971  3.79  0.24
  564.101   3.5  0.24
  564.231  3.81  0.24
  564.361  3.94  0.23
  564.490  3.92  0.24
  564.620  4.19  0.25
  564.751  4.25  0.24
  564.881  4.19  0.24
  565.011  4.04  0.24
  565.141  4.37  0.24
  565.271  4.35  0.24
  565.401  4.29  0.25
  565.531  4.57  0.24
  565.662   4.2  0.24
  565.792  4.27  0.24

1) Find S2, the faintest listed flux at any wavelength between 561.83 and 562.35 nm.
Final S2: 3.37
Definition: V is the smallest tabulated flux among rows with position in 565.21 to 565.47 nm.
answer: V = 4.29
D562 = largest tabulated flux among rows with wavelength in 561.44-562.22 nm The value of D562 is 4.25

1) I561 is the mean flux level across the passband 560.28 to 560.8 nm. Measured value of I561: 3.56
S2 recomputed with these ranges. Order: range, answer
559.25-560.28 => 2.74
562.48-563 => 3.81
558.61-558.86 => 4.43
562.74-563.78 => 2.75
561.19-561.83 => 3.69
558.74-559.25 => 3.79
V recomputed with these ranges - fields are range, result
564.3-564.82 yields 3.92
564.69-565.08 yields 4.04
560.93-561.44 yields 3.71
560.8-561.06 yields 3.66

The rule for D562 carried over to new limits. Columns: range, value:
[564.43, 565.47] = 4.37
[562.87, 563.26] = 3.81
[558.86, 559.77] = 4.44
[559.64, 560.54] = 4.28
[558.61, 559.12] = 4.82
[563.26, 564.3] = 4.04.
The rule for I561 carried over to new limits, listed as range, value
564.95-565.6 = 4.32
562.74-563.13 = 3.7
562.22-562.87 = 3.85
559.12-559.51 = 4.34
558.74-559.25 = 4.12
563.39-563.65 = 3.78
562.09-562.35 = 3.37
